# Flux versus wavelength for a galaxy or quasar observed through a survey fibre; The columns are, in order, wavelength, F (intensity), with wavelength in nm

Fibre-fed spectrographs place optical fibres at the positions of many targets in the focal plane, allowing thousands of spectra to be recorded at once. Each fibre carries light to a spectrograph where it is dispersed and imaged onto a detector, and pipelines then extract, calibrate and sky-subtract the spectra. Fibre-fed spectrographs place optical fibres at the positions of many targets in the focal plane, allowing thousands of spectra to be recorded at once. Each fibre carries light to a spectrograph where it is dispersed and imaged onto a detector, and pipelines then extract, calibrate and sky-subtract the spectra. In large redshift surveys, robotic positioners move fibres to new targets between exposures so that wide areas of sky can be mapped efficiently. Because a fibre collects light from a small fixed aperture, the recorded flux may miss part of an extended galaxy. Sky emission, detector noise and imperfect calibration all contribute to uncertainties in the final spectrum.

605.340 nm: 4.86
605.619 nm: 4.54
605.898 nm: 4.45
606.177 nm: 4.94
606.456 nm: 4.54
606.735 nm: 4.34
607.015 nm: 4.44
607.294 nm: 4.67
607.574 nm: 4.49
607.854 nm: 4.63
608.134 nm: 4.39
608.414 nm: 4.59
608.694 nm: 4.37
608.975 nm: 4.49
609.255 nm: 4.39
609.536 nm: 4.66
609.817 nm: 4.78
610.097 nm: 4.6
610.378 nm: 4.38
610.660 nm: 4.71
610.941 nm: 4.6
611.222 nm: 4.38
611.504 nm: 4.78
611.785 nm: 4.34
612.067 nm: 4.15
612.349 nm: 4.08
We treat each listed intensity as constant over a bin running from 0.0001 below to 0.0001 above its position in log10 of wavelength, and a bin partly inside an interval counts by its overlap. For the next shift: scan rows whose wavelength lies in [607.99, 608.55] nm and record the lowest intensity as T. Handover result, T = 4.39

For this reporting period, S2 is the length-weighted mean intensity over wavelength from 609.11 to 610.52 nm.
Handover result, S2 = 4.56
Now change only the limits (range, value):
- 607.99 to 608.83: 4.45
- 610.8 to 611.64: 4.59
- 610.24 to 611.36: 4.52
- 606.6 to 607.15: 4.39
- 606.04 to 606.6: 4.74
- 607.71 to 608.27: 4.51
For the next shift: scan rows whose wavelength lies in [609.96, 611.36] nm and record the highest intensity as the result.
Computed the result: 4.71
